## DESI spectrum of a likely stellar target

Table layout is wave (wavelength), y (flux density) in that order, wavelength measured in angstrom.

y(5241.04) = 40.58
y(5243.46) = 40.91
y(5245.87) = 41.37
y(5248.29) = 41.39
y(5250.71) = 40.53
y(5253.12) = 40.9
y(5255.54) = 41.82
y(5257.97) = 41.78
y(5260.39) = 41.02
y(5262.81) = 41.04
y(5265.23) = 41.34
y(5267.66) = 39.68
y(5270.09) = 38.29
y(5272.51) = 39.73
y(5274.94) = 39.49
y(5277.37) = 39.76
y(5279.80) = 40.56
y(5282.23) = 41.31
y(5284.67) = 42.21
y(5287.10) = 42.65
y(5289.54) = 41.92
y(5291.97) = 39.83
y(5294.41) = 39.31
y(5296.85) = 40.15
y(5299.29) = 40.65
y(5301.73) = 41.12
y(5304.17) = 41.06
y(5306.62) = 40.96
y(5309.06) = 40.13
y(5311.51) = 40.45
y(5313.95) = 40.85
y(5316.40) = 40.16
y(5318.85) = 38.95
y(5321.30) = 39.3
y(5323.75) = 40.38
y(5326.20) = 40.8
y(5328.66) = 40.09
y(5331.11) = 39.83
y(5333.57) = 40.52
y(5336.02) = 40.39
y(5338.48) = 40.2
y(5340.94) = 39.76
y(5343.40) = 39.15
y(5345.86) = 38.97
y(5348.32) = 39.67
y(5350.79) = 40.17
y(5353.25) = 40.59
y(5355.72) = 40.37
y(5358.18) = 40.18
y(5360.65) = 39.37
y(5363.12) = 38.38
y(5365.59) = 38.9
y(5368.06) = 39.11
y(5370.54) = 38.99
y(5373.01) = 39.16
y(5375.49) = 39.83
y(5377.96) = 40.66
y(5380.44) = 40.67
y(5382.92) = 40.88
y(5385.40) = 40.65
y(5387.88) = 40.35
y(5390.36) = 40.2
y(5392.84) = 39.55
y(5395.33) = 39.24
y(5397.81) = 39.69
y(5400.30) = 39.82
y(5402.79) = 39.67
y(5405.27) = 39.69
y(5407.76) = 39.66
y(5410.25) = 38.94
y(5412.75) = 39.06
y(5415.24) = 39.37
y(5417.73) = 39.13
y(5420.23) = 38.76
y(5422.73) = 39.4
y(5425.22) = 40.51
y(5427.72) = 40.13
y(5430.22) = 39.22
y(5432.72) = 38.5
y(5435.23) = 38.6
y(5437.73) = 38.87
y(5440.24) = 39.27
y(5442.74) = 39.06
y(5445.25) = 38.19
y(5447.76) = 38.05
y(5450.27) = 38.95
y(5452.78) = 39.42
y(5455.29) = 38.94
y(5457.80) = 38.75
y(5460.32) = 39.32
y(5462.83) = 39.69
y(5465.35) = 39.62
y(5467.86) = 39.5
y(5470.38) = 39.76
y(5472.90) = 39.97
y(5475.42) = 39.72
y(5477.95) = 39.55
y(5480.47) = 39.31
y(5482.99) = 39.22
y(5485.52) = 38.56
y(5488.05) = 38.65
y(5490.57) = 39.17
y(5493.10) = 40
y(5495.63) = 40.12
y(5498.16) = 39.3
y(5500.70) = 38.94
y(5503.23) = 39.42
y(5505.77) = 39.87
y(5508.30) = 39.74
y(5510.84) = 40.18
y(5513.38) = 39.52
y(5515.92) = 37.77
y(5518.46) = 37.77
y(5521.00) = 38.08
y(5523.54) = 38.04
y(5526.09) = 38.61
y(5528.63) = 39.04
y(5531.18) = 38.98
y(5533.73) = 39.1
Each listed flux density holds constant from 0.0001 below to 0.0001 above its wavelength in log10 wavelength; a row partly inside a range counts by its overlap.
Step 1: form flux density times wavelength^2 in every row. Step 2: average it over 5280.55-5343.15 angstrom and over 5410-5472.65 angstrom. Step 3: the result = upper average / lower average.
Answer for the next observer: 1.02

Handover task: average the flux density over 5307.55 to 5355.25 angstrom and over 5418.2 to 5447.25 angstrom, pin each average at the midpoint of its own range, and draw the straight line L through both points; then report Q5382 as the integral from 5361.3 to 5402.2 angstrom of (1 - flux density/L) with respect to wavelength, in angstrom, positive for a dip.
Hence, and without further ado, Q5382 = -0.19 angstrom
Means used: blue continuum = 40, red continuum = 39.1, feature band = 39.7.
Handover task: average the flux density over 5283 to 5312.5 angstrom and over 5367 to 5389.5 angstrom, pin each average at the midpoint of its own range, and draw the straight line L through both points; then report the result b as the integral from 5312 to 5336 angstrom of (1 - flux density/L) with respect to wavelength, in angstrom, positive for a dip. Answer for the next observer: 0.3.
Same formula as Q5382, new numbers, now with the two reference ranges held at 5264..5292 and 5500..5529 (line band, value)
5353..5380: 0.26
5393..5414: 0.12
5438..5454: 0.24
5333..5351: 0.15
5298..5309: -0.12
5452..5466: 0.01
